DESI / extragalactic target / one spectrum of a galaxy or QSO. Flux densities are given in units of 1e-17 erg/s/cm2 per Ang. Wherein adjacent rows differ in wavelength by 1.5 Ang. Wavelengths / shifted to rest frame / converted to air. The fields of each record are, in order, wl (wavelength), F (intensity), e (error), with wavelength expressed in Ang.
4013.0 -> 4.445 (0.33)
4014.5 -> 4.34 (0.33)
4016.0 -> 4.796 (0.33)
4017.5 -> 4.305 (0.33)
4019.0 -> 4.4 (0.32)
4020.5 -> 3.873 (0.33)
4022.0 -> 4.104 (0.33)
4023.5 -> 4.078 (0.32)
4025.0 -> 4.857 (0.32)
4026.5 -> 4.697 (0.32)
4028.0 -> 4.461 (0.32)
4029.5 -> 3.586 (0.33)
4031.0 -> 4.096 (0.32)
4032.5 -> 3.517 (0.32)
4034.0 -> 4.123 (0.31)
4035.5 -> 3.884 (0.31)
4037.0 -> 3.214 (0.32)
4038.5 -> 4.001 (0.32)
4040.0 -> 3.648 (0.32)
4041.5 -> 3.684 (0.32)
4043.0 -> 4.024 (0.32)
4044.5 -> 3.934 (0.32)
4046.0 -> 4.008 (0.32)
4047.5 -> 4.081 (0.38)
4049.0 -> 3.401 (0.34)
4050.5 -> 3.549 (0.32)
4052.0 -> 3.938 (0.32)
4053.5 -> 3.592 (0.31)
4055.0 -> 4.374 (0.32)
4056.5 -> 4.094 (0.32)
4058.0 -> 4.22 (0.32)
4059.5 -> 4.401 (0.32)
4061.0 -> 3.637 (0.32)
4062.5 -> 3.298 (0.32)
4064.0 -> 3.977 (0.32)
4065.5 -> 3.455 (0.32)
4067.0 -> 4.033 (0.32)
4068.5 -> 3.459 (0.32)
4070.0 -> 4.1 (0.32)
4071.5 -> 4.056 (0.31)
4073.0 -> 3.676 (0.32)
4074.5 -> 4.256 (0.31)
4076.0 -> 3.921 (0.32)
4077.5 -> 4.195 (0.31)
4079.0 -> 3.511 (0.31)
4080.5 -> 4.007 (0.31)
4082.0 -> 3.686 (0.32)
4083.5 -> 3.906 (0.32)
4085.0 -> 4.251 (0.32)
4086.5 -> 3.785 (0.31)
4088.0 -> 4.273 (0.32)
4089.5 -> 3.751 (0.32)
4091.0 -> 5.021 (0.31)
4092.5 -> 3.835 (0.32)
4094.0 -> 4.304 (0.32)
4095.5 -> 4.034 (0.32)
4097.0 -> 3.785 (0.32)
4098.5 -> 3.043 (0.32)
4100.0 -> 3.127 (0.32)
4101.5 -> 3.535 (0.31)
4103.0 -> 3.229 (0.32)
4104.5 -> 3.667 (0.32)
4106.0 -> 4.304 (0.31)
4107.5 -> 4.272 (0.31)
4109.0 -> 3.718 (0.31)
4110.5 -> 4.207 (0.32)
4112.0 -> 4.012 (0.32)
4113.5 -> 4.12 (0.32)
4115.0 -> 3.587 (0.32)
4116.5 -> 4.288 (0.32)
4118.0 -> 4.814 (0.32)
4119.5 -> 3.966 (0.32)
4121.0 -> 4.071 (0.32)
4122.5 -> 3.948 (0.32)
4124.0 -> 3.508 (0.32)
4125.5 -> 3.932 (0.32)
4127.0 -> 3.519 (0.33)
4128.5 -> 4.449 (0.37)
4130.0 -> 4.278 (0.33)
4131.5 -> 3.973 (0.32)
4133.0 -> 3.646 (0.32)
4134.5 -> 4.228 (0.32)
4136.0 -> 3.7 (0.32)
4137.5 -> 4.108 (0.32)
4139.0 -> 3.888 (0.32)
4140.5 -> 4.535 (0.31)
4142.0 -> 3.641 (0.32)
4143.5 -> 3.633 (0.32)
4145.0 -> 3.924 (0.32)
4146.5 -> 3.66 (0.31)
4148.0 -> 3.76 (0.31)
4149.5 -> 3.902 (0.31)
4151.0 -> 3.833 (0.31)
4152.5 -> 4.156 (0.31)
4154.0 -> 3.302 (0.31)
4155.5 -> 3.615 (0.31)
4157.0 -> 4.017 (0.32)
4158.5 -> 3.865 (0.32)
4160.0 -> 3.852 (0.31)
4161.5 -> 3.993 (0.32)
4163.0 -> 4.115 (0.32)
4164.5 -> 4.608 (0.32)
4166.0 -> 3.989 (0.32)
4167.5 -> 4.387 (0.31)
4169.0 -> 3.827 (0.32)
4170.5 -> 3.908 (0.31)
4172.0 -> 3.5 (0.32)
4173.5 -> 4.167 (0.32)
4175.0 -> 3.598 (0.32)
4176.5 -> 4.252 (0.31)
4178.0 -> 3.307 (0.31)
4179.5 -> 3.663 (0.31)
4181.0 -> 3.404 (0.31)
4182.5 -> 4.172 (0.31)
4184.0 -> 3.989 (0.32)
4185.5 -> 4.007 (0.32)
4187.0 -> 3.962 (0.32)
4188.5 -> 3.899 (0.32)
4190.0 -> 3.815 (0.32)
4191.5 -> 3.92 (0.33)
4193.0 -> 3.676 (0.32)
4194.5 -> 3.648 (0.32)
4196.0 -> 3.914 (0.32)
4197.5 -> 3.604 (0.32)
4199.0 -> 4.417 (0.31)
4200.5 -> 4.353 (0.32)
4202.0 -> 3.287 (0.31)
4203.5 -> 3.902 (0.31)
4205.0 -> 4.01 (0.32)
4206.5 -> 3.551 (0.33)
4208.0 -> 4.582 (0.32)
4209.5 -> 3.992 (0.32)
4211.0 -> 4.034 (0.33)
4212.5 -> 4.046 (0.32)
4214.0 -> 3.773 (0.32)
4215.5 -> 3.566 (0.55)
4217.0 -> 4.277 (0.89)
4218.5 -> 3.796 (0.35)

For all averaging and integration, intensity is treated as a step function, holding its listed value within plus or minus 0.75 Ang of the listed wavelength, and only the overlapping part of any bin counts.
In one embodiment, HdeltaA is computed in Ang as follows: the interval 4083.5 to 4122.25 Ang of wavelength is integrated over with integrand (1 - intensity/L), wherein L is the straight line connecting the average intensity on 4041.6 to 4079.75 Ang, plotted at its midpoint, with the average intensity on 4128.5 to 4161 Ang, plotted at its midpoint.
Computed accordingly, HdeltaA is -0.69 Ang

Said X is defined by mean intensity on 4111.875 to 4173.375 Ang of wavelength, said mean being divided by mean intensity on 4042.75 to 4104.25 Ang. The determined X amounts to 1.02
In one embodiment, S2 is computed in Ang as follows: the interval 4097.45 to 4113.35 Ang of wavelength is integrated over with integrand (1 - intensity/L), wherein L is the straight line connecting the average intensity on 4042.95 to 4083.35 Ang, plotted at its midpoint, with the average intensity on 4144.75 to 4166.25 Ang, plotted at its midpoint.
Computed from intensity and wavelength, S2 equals 0.7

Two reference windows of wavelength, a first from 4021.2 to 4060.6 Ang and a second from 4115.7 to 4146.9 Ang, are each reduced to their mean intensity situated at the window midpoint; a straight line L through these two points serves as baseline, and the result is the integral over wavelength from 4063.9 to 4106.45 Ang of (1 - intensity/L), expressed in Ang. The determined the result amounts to 1.3 Ang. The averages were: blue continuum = 3.98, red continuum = 3.99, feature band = 3.86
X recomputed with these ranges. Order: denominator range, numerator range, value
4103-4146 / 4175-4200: 0.97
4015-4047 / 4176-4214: 0.96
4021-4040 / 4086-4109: 0.96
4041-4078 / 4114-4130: 1.03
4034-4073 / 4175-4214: 1.01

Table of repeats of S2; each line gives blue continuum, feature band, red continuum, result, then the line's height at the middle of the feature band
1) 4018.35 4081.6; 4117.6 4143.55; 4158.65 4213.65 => -0.4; 3.93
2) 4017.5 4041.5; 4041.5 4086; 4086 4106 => 0.3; 3.92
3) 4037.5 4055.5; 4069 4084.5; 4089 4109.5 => -0.4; 3.83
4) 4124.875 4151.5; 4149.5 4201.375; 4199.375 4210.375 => 0.6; 3.95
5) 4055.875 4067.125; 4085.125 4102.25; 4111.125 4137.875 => 0.3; 3.94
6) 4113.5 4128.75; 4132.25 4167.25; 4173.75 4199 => 0.0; 3.92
